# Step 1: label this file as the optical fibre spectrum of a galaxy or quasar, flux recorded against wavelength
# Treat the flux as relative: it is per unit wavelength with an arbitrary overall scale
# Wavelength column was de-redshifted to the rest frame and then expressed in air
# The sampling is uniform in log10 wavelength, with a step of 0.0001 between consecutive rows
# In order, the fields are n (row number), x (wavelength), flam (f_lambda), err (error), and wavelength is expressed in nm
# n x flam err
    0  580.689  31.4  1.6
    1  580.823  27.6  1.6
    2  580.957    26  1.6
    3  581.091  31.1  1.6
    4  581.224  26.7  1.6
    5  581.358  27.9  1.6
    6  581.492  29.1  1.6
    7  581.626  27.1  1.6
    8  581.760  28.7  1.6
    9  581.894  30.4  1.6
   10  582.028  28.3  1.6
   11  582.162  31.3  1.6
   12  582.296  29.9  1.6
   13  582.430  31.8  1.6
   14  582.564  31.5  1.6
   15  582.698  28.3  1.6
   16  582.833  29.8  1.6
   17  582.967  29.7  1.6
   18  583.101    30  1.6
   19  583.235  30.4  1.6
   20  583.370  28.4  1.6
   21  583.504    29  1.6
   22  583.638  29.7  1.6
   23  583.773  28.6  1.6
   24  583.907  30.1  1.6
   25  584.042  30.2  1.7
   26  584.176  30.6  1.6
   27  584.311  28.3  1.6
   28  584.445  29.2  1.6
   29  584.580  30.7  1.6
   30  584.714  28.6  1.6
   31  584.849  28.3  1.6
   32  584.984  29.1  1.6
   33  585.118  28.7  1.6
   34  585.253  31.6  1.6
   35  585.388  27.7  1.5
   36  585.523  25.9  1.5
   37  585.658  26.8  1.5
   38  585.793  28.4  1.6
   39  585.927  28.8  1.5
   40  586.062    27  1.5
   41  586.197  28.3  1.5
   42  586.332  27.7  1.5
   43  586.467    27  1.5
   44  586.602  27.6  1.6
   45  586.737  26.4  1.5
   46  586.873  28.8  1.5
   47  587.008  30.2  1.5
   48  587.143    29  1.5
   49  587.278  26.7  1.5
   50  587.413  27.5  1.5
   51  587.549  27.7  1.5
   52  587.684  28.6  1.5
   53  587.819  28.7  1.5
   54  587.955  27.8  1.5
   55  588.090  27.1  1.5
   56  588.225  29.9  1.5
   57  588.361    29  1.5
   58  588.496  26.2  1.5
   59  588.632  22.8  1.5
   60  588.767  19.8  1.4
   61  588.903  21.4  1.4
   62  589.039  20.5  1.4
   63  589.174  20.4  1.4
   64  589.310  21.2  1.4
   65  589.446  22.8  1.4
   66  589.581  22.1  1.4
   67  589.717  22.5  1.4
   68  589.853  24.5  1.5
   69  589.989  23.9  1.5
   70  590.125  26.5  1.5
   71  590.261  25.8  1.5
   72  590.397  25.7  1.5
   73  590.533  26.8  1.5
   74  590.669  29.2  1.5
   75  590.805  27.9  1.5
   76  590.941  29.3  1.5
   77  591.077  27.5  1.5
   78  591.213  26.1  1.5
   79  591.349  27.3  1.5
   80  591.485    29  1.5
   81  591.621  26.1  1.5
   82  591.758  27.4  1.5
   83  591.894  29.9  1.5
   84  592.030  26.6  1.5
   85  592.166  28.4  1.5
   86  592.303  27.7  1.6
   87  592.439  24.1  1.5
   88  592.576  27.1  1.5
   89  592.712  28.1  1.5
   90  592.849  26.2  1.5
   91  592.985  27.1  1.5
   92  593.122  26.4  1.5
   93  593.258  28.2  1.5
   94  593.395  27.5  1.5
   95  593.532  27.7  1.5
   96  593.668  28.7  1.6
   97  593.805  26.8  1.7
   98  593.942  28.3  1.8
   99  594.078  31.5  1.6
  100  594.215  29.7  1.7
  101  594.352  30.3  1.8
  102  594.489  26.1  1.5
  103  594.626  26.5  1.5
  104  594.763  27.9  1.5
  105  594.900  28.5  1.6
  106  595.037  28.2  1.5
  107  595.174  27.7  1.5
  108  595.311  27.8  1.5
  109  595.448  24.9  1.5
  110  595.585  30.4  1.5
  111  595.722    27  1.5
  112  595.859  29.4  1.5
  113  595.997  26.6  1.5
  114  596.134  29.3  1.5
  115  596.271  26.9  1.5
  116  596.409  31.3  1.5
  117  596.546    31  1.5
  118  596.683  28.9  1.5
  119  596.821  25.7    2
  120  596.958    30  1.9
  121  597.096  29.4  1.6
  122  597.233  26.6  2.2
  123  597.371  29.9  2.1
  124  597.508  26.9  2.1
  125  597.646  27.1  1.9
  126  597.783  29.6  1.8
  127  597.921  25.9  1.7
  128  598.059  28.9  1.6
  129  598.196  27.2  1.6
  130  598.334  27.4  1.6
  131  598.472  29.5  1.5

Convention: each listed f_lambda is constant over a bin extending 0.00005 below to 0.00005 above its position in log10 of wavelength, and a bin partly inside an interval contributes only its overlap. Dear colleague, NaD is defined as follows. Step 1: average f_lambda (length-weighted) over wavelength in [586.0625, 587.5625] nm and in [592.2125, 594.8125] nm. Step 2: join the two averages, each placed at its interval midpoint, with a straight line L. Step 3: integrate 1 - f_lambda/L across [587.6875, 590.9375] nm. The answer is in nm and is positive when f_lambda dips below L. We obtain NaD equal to 0.320 nm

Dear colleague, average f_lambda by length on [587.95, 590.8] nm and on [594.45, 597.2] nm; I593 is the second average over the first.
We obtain 1.1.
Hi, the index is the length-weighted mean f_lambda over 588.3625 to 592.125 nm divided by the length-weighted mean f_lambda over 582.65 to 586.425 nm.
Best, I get 0.87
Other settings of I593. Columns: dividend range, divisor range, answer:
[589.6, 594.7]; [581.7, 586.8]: 0.94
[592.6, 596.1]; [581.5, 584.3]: 0.94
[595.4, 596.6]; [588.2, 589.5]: 1.23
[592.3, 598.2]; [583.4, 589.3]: 1.02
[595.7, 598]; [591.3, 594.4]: 1.02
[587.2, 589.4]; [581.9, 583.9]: 0.85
